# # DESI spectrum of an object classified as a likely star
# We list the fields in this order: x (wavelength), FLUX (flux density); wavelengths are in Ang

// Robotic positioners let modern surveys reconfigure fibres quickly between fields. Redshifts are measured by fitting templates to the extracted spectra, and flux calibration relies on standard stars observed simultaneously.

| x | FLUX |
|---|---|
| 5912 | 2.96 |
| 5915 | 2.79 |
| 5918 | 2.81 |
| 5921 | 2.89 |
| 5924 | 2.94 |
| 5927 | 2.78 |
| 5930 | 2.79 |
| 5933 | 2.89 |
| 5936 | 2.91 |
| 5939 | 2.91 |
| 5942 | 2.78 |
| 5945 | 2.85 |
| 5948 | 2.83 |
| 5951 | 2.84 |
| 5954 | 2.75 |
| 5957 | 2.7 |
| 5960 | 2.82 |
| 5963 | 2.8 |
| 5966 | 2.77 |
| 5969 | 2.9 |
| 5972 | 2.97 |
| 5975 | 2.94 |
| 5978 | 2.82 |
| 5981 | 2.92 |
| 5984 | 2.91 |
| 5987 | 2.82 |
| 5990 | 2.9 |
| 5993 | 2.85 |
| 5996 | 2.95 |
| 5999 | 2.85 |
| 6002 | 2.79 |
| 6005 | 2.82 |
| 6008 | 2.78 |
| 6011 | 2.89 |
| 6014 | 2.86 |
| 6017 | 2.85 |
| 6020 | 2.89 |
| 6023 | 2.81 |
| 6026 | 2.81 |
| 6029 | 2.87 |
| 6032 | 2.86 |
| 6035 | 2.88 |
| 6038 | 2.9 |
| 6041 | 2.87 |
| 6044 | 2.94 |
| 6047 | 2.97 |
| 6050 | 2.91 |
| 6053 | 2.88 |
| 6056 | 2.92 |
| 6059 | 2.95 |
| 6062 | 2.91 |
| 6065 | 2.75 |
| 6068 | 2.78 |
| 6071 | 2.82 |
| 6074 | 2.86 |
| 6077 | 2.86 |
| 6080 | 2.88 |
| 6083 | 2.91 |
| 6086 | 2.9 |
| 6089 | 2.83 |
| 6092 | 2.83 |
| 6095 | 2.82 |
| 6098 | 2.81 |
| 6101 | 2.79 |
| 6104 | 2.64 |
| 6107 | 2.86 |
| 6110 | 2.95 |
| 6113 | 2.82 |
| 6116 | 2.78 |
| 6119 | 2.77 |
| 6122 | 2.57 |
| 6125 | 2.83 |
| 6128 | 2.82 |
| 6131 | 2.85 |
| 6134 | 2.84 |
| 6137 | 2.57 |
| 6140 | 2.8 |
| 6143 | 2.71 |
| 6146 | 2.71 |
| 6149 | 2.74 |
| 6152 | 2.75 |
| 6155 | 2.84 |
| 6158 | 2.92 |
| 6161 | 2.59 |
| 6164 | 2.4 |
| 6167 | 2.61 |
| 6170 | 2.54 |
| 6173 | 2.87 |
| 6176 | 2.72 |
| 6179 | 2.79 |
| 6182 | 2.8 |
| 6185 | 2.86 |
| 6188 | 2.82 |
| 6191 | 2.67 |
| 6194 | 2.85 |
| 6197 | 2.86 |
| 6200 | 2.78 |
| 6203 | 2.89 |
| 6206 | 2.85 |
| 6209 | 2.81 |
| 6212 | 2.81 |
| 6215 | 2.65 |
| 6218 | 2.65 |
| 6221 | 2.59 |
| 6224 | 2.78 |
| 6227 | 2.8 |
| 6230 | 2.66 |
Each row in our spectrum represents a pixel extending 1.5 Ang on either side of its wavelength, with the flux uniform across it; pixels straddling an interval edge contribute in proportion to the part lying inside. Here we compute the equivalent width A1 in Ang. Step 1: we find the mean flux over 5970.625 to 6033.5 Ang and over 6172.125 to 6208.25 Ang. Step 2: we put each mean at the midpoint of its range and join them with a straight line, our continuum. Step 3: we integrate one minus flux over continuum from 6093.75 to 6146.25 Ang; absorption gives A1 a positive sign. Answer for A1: 1.0 Ang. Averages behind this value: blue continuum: 2.86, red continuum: 2.81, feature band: 2.78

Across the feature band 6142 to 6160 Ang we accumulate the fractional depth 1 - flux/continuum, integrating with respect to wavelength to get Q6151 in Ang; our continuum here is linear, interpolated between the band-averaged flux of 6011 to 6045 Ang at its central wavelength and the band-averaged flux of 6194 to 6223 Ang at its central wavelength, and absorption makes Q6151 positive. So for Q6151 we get 0.2 Ang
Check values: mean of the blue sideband 2.87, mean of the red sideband 2.77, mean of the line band 2.78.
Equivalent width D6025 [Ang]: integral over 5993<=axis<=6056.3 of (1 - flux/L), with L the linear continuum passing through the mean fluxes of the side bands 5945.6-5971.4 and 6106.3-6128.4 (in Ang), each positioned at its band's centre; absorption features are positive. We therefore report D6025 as -1.5 Ang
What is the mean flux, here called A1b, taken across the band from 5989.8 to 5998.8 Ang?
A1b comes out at 2.89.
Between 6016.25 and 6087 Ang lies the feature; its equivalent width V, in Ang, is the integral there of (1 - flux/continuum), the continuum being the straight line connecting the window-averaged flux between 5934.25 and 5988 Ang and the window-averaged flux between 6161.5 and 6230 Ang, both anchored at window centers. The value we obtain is -1.7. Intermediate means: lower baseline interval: 2.85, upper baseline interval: 2.74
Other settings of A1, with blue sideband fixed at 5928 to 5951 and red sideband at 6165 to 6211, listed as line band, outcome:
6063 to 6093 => -0.36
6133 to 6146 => 0.32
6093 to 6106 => 0.15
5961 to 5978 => -0.17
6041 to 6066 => -0.79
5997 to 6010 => 0.06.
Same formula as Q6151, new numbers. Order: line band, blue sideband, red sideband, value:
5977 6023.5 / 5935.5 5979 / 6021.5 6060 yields 0.10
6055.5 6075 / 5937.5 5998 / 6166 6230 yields -0.27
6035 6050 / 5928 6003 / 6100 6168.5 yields -0.60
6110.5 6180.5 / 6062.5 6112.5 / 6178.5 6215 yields 2.11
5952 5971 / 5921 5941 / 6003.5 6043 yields 0.45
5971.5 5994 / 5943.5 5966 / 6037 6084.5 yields -0.56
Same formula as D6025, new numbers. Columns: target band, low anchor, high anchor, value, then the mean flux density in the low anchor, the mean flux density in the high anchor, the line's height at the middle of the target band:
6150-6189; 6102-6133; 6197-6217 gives 0.9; 2.79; 2.8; 2.8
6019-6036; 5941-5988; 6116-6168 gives -0.3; 2.84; 2.73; 2.8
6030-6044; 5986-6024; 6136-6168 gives -0.3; 2.85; 2.7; 2.82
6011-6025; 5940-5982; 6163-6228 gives -0.2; 2.83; 2.75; 2.81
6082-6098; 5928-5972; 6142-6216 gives -0.4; 2.83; 2.75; 2.78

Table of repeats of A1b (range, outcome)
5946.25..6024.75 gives 2.85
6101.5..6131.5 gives 2.79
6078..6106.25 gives 2.82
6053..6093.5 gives 2.86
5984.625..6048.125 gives 2.86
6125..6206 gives 2.76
